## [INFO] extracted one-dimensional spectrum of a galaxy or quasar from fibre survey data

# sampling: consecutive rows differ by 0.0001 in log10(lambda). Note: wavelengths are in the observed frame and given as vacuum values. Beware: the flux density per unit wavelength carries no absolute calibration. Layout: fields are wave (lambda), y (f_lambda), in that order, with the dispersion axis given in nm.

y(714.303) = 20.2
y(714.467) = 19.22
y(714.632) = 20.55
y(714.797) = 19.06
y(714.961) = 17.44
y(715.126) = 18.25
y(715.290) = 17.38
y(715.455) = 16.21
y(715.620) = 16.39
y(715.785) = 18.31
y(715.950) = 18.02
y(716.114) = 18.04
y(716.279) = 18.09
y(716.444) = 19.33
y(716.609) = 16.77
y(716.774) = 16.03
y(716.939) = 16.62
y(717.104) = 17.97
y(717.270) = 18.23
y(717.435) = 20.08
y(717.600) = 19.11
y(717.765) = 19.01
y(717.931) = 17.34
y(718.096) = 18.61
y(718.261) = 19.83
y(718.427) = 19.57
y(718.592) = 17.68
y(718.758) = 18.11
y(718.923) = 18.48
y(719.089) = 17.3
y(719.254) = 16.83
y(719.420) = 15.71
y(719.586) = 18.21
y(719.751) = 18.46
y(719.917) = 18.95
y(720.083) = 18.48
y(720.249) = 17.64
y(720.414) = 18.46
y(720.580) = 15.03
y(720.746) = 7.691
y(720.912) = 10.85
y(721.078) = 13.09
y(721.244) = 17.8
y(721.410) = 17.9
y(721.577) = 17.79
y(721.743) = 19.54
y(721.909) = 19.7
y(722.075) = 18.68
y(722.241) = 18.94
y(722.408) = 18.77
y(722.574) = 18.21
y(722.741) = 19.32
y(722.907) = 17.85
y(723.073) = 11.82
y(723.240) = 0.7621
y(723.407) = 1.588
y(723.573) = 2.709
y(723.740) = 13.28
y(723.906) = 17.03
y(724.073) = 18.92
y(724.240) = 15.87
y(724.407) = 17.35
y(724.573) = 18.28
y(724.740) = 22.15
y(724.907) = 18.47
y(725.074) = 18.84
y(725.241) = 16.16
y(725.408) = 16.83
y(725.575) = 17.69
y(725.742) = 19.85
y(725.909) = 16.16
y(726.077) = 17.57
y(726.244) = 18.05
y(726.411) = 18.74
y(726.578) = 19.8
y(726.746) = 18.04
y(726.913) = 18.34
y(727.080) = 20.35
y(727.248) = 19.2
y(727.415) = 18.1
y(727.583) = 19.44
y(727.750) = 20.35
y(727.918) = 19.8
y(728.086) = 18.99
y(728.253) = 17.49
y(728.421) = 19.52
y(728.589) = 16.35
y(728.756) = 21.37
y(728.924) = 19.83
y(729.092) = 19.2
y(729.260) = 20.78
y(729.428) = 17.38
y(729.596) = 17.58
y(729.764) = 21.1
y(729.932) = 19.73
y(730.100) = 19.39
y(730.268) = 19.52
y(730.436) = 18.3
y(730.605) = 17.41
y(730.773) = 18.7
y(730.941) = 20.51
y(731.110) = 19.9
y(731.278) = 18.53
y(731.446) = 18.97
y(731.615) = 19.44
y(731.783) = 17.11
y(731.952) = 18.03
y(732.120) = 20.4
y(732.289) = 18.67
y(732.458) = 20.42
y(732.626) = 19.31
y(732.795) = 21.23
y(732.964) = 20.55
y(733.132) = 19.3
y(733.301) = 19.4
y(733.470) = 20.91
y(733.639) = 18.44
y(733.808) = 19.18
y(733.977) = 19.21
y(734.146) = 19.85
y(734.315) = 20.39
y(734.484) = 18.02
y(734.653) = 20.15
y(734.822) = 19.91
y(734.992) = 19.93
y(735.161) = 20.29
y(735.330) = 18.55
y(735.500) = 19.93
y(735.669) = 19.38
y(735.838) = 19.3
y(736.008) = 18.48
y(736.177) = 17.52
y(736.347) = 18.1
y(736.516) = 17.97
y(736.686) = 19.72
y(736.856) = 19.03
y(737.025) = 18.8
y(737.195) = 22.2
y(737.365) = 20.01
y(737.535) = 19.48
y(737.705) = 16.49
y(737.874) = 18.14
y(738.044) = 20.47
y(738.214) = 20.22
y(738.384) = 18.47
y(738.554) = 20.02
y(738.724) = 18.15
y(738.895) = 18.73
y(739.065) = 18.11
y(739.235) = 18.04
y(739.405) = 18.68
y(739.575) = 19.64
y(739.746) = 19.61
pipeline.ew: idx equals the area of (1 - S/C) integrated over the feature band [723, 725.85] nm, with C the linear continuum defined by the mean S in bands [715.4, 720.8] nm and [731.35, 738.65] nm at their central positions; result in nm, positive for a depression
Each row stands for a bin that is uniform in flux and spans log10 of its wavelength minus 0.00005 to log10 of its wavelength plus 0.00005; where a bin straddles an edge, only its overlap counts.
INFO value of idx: 0.58 nm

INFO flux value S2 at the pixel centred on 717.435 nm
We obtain 20.08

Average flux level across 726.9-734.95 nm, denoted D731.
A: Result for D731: 19.3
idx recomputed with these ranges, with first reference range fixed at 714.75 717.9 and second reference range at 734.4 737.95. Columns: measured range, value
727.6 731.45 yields -0.10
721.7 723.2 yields 0.06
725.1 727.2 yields 0.04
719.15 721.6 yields 0.27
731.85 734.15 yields -0.08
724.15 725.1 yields 0.00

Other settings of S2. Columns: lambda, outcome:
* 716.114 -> 18.04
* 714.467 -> 19.22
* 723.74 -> 13.28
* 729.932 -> 19.73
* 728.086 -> 18.99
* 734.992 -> 19.93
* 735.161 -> 20.29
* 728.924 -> 19.83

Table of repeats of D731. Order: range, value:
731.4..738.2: 19.3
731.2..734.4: 19.4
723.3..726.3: 15.8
